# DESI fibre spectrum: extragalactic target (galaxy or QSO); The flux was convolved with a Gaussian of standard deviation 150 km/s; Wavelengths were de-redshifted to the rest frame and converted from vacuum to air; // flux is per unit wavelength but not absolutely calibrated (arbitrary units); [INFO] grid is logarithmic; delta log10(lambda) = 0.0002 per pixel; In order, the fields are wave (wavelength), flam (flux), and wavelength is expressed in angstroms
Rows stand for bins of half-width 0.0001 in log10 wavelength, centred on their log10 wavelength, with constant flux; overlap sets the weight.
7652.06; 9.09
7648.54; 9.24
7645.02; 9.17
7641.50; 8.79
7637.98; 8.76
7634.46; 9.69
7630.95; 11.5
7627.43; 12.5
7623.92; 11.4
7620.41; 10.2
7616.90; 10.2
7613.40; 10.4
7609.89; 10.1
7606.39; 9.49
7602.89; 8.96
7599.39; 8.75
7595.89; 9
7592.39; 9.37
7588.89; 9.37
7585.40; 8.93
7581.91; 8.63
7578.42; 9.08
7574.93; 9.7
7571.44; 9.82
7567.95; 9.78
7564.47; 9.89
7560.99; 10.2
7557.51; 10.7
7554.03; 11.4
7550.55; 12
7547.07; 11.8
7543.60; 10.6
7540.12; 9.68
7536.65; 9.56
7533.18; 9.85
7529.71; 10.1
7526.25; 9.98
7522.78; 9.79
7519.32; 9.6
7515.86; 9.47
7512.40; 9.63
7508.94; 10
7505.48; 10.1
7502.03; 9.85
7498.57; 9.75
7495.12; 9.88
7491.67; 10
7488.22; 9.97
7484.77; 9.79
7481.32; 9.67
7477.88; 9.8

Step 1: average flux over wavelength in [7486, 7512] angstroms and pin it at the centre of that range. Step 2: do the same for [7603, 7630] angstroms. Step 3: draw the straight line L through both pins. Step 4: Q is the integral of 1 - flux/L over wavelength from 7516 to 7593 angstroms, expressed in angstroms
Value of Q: 1.6 angstroms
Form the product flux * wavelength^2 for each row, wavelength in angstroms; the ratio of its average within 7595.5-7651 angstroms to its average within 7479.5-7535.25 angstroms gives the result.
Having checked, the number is 1.0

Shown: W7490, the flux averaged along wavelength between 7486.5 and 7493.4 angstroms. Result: 9.99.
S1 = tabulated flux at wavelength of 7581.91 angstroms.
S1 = 8.63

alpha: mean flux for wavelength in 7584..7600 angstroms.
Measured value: 9.11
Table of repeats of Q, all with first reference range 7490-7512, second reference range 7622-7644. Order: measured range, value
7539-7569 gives -1.8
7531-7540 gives 0.3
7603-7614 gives 0.5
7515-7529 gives 0.3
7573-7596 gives 2.4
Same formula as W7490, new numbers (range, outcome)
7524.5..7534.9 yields 9.98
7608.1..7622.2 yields 10.2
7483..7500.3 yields 9.87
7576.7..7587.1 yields 8.88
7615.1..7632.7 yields 11.2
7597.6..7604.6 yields 8.85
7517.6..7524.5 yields 9.7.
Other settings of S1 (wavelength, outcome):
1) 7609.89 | 10.1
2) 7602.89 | 8.96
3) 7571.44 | 9.82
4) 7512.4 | 9.63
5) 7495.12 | 9.88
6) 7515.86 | 9.47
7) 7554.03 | 11.4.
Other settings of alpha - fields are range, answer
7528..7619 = 9.9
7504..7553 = 10.2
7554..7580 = 9.99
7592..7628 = 9.98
